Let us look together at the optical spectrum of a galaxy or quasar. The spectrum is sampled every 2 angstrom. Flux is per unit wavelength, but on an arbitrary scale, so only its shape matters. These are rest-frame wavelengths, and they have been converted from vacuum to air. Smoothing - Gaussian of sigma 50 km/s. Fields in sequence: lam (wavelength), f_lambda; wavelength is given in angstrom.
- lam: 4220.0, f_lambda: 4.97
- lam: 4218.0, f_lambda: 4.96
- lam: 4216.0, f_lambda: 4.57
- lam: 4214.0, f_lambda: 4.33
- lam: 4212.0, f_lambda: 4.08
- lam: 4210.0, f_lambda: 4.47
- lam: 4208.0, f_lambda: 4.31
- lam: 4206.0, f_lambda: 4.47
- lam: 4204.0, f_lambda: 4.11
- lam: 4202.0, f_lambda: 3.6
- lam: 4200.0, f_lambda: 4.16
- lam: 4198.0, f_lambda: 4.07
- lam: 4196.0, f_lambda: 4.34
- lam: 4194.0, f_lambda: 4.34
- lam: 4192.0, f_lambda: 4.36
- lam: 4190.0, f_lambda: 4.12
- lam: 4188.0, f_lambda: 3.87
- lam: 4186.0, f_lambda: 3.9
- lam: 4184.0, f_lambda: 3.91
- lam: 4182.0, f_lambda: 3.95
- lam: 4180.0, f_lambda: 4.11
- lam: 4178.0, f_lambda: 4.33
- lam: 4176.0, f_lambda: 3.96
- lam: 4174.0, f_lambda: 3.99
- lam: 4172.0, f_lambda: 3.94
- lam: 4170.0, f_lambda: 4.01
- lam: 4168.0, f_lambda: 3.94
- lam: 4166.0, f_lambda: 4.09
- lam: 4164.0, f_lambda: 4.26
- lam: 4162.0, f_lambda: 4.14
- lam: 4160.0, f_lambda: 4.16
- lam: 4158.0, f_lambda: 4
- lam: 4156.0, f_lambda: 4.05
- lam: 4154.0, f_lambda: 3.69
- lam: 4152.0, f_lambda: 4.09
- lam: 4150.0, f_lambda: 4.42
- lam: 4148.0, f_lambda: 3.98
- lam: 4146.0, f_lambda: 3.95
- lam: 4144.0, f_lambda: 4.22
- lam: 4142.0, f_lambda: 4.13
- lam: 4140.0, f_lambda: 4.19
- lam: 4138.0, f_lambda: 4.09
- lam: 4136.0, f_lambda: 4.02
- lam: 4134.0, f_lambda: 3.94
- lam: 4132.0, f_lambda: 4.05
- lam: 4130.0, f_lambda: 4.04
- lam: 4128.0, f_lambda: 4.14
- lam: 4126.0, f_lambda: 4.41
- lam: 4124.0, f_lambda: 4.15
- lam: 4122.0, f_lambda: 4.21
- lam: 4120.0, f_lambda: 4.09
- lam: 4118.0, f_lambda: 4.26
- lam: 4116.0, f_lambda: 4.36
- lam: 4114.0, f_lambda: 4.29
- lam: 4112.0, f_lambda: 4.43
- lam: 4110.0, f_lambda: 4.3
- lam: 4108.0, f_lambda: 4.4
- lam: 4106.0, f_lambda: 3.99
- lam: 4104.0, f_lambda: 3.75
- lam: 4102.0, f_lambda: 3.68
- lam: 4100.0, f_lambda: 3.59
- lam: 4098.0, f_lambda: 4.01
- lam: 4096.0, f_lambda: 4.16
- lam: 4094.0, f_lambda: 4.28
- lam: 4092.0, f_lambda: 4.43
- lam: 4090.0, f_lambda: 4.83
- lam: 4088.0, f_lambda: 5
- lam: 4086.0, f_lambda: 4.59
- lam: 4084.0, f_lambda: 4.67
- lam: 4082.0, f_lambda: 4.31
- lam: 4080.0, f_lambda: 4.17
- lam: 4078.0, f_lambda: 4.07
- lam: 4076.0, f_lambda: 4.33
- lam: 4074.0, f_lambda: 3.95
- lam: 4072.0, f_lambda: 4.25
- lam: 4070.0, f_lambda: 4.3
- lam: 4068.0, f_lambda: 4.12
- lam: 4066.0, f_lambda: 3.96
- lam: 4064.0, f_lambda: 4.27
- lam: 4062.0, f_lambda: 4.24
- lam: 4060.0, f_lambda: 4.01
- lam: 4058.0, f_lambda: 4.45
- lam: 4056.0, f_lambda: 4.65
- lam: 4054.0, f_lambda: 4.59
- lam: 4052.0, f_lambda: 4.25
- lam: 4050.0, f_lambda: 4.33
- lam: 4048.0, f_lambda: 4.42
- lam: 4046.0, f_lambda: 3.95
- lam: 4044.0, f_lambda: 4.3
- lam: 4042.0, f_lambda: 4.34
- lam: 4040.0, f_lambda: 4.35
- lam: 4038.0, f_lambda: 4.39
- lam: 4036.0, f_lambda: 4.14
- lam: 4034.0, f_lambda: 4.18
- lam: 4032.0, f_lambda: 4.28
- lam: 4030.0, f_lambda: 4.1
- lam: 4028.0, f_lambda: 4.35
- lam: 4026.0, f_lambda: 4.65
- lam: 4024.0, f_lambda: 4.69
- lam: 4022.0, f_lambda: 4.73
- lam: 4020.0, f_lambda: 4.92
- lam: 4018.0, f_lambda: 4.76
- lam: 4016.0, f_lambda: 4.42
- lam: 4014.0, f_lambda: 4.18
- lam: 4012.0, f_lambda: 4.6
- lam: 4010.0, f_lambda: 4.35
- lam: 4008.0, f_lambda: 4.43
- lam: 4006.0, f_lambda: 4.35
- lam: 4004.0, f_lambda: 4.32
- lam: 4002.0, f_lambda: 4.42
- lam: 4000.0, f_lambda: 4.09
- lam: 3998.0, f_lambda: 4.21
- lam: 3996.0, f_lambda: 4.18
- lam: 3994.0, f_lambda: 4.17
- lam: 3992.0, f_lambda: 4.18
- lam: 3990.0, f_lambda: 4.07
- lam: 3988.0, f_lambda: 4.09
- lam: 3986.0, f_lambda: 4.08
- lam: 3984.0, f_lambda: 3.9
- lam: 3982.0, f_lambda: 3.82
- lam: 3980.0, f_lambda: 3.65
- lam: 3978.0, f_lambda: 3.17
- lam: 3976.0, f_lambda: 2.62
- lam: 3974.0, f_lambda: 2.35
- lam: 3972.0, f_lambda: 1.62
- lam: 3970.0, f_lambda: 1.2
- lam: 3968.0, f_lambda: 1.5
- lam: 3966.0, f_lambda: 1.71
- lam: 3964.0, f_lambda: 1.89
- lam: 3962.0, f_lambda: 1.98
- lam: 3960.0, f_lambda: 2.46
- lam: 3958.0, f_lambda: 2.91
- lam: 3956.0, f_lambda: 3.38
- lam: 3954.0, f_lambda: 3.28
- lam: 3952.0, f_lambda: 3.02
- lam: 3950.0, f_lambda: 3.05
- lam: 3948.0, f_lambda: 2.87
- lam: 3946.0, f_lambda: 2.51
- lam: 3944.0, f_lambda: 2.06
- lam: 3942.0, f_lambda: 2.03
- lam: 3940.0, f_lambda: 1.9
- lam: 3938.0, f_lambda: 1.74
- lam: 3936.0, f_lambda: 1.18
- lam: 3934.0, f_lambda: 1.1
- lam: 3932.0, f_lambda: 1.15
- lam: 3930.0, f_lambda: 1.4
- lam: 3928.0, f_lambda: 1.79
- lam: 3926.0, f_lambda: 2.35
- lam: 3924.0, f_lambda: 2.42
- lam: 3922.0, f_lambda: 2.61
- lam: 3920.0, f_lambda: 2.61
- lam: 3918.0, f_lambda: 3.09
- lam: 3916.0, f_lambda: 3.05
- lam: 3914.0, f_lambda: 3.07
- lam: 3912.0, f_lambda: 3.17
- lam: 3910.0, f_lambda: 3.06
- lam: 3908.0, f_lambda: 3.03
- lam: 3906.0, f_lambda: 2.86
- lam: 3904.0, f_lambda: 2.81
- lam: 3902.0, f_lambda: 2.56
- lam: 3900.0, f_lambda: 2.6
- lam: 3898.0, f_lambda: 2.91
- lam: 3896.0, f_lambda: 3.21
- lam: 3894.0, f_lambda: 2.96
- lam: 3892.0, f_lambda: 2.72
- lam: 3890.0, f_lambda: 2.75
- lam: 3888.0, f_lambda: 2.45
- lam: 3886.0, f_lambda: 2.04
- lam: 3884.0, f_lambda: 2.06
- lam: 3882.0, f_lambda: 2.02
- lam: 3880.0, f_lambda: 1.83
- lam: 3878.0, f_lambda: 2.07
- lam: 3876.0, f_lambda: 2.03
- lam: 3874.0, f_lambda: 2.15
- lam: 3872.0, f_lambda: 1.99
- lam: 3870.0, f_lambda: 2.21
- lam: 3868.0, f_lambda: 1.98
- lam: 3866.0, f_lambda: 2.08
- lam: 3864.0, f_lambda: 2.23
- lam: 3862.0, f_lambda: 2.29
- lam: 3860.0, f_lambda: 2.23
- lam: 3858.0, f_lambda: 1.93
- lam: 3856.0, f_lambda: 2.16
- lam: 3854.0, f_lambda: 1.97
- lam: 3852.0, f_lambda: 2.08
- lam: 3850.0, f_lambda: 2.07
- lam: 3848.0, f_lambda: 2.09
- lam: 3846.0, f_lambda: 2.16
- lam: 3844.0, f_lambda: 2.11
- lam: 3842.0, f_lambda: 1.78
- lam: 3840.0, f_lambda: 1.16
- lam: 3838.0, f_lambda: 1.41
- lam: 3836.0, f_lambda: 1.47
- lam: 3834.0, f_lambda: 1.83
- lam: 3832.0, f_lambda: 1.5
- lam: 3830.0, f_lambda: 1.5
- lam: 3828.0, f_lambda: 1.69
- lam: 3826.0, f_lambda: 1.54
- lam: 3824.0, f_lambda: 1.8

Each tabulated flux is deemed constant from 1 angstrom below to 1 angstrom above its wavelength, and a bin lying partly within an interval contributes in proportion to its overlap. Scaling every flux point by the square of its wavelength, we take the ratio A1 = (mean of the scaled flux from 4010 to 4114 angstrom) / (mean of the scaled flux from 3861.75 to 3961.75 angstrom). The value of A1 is 1.9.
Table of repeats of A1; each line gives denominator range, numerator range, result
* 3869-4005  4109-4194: 1.69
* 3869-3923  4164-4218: 1.85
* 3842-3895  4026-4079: 2.15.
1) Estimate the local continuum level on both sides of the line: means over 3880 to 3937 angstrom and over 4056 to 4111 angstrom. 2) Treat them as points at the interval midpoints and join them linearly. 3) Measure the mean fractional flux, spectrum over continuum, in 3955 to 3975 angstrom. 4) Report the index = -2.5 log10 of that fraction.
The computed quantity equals 0.39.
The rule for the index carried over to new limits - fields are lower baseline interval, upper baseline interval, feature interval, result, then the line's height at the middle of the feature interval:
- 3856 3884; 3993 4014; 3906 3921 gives -0.074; 2.81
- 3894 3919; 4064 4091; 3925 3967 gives 0.446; 3.27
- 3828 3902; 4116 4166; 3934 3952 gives 0.240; 2.68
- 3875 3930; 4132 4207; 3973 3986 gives -0.104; 3.01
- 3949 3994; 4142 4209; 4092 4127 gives -0.120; 3.71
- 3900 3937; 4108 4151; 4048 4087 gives -0.174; 3.66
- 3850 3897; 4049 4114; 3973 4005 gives -0.140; 3.36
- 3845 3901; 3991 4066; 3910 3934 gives 0.202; 2.92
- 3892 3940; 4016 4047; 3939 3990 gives 0.212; 3.28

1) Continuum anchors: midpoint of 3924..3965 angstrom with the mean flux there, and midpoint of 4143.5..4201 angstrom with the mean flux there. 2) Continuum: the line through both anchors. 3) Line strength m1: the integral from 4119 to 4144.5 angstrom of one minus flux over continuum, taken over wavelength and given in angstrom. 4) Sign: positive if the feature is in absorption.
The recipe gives -2.6 angstrom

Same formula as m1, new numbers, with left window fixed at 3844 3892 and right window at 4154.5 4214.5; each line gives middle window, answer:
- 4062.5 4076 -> -3.1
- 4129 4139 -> -0.6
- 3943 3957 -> -1.2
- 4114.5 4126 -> -1.6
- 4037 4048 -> -3.6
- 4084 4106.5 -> -4.4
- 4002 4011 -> -4.1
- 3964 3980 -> 3.9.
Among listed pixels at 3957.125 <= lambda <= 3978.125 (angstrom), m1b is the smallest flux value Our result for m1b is 1.2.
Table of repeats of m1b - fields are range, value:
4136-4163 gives 3.69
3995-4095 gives 3.95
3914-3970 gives 1.1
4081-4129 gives 3.59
